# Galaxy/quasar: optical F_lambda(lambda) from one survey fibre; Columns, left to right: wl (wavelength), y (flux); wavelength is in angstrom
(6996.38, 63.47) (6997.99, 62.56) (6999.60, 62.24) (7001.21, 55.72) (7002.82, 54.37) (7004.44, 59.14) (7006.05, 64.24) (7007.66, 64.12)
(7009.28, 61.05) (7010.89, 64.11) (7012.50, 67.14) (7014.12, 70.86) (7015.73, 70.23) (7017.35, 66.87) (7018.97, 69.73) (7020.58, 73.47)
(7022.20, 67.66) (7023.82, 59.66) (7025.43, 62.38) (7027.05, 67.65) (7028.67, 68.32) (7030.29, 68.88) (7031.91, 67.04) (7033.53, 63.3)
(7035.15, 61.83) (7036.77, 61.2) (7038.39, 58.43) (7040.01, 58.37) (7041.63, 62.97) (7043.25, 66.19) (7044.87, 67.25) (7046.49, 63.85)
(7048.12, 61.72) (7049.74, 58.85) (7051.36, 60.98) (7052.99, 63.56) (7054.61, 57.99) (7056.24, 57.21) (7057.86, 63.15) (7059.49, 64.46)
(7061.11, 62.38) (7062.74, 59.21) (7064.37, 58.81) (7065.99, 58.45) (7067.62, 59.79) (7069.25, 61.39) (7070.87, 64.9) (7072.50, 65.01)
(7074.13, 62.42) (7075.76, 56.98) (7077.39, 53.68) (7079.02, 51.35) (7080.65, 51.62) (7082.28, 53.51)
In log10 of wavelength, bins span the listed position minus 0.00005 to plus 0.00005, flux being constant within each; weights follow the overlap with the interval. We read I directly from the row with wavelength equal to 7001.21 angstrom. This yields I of 55.72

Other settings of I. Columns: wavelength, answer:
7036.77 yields 61.2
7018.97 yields 69.73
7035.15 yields 61.83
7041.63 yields 62.97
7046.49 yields 63.85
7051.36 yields 60.98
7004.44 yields 59.14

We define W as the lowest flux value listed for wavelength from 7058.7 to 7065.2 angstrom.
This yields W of 58.81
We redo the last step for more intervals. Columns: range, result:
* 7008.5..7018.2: 61.05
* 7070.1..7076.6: 56.98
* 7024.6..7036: 61.83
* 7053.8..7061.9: 57.21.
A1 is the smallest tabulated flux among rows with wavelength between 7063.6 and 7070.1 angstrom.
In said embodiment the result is 58.45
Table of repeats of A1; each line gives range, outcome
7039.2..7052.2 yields 58.37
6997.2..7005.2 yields 54.37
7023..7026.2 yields 59.66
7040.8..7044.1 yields 62.97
